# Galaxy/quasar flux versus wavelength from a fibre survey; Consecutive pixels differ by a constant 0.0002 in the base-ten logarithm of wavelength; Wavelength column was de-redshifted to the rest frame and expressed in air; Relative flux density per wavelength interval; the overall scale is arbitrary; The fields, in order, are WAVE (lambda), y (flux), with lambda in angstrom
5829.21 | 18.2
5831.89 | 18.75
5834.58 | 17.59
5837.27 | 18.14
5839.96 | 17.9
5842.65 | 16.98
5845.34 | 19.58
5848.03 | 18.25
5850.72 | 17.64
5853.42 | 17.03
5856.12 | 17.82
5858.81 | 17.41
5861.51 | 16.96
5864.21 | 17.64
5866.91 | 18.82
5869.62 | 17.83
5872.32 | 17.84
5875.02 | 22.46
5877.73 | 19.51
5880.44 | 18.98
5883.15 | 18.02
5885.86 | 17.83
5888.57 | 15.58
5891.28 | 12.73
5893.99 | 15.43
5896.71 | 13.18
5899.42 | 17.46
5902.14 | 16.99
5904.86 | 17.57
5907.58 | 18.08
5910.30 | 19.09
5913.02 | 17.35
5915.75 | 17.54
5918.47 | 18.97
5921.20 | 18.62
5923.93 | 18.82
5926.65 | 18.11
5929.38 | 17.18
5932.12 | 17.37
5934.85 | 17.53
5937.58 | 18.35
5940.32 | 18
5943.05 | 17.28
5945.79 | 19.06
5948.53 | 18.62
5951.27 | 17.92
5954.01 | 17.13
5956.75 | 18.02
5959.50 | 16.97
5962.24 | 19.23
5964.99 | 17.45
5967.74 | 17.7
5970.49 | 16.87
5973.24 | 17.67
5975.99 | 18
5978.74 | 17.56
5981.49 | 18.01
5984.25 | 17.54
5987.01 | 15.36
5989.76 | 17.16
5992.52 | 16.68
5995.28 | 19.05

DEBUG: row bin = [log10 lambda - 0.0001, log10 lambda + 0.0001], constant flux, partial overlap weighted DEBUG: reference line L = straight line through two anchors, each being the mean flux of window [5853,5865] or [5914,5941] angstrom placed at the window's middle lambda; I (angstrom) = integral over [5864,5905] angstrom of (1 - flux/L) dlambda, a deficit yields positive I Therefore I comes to 0.6 angstrom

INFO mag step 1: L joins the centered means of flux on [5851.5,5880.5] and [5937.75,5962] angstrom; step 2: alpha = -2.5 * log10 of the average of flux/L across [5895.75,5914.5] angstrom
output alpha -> 0.06 mag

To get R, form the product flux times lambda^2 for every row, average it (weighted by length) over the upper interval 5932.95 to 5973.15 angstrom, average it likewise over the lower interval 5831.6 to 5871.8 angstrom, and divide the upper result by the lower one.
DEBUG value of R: 1.0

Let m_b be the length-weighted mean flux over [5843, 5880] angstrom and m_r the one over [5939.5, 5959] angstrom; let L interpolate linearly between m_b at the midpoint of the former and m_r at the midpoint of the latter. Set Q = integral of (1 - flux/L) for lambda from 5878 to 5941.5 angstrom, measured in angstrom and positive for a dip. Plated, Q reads 2.65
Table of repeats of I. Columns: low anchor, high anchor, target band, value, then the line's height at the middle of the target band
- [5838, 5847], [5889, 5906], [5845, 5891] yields -3.0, 16.9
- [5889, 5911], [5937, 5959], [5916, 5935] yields -1.0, 17.2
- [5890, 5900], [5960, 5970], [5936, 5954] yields -1.3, 16.9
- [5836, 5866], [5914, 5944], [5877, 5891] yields 0.3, 17.9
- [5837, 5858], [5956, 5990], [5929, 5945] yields -0.1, 17.6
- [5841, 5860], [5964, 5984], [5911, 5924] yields -0.4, 17.7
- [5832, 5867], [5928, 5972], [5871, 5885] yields -1.2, 17.8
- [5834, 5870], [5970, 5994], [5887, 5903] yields 2.2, 17.6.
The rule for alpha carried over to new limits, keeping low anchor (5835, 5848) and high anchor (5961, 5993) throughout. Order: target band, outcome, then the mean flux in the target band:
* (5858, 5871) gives 0.02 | 17.7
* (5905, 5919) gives -0.02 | 18.1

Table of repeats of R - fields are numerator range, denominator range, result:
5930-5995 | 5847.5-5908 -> 1.04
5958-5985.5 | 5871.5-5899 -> 1.06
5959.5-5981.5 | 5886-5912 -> 1.11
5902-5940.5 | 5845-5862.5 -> 1.04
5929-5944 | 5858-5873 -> 1.02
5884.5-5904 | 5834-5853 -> 0.89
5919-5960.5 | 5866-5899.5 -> 1.06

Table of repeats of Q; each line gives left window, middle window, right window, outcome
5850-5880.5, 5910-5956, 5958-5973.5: -0.4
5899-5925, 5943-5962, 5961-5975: -0.1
